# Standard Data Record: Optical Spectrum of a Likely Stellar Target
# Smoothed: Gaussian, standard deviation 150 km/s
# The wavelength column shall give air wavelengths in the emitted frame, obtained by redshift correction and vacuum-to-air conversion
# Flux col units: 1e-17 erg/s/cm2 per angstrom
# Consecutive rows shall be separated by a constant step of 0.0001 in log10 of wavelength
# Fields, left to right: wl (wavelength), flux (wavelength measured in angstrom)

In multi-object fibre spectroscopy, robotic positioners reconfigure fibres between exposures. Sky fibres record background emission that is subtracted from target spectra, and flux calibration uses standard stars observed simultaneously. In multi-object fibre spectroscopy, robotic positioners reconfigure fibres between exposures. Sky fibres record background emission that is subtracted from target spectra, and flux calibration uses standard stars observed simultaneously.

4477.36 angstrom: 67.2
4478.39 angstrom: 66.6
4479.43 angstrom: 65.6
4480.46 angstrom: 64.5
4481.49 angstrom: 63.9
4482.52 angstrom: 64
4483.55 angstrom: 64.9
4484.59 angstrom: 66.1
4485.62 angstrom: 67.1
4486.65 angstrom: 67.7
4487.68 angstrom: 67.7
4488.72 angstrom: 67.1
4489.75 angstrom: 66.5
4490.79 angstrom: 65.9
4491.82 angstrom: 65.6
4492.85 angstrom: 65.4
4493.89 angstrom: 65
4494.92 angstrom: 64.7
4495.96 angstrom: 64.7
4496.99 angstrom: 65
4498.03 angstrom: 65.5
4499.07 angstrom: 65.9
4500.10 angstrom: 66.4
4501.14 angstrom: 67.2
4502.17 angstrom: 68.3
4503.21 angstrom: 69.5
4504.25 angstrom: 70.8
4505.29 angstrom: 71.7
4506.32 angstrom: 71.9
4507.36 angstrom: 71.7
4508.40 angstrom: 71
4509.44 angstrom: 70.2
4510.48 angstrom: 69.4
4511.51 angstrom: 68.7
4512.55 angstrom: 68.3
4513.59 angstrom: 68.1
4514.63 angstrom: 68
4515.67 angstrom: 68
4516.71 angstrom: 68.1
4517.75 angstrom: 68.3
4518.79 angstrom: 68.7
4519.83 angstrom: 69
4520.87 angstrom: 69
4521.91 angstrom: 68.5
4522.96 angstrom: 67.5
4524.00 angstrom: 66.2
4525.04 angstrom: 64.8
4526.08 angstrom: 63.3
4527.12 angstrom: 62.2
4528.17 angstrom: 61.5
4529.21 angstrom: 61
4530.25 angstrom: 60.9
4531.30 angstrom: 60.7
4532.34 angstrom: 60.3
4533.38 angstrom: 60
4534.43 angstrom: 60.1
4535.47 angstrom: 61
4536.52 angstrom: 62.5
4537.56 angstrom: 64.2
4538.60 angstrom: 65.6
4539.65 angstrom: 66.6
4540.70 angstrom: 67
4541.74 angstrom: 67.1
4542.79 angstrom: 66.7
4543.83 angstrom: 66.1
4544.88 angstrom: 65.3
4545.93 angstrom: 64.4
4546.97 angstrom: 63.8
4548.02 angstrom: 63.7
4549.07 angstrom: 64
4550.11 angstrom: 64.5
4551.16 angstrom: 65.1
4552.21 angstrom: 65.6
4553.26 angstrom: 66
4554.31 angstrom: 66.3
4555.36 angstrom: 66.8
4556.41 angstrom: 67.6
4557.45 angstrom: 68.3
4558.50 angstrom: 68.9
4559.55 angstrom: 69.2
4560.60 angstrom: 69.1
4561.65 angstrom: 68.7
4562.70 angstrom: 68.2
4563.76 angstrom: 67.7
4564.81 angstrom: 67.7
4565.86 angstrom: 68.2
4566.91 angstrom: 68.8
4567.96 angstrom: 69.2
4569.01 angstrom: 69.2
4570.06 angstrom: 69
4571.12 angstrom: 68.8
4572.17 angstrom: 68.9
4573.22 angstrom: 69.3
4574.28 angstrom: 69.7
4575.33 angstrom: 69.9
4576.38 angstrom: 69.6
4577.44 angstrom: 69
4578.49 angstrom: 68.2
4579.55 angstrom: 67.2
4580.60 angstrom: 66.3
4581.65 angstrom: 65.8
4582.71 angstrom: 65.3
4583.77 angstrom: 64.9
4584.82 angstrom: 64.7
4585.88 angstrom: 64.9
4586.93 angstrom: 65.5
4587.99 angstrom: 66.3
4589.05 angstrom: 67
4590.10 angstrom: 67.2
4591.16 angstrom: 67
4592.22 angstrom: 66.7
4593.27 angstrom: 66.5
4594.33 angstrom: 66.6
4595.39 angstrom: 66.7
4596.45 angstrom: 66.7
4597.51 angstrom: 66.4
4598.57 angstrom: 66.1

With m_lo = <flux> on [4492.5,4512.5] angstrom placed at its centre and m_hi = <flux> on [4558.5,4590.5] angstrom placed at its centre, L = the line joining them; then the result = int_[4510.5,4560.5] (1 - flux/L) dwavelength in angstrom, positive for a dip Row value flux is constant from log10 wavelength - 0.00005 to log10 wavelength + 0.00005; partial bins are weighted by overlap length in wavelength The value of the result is 1.8 angstrom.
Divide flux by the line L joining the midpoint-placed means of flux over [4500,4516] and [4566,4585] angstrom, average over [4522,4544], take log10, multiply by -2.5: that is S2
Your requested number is 0.09 mag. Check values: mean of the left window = 69.4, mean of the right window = 68.1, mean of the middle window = 63.6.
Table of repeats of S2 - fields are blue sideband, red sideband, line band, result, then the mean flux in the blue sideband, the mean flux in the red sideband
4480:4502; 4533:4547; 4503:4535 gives -0.03 mag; 65.8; 64.4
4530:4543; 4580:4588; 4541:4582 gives -0.05 mag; 63.2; 65.5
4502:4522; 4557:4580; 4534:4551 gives 0.07 mag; 69.4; 68.7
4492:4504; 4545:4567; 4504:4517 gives -0.05 mag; 66.2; 66.7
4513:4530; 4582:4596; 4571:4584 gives -0.03 mag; 66.3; 66.1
